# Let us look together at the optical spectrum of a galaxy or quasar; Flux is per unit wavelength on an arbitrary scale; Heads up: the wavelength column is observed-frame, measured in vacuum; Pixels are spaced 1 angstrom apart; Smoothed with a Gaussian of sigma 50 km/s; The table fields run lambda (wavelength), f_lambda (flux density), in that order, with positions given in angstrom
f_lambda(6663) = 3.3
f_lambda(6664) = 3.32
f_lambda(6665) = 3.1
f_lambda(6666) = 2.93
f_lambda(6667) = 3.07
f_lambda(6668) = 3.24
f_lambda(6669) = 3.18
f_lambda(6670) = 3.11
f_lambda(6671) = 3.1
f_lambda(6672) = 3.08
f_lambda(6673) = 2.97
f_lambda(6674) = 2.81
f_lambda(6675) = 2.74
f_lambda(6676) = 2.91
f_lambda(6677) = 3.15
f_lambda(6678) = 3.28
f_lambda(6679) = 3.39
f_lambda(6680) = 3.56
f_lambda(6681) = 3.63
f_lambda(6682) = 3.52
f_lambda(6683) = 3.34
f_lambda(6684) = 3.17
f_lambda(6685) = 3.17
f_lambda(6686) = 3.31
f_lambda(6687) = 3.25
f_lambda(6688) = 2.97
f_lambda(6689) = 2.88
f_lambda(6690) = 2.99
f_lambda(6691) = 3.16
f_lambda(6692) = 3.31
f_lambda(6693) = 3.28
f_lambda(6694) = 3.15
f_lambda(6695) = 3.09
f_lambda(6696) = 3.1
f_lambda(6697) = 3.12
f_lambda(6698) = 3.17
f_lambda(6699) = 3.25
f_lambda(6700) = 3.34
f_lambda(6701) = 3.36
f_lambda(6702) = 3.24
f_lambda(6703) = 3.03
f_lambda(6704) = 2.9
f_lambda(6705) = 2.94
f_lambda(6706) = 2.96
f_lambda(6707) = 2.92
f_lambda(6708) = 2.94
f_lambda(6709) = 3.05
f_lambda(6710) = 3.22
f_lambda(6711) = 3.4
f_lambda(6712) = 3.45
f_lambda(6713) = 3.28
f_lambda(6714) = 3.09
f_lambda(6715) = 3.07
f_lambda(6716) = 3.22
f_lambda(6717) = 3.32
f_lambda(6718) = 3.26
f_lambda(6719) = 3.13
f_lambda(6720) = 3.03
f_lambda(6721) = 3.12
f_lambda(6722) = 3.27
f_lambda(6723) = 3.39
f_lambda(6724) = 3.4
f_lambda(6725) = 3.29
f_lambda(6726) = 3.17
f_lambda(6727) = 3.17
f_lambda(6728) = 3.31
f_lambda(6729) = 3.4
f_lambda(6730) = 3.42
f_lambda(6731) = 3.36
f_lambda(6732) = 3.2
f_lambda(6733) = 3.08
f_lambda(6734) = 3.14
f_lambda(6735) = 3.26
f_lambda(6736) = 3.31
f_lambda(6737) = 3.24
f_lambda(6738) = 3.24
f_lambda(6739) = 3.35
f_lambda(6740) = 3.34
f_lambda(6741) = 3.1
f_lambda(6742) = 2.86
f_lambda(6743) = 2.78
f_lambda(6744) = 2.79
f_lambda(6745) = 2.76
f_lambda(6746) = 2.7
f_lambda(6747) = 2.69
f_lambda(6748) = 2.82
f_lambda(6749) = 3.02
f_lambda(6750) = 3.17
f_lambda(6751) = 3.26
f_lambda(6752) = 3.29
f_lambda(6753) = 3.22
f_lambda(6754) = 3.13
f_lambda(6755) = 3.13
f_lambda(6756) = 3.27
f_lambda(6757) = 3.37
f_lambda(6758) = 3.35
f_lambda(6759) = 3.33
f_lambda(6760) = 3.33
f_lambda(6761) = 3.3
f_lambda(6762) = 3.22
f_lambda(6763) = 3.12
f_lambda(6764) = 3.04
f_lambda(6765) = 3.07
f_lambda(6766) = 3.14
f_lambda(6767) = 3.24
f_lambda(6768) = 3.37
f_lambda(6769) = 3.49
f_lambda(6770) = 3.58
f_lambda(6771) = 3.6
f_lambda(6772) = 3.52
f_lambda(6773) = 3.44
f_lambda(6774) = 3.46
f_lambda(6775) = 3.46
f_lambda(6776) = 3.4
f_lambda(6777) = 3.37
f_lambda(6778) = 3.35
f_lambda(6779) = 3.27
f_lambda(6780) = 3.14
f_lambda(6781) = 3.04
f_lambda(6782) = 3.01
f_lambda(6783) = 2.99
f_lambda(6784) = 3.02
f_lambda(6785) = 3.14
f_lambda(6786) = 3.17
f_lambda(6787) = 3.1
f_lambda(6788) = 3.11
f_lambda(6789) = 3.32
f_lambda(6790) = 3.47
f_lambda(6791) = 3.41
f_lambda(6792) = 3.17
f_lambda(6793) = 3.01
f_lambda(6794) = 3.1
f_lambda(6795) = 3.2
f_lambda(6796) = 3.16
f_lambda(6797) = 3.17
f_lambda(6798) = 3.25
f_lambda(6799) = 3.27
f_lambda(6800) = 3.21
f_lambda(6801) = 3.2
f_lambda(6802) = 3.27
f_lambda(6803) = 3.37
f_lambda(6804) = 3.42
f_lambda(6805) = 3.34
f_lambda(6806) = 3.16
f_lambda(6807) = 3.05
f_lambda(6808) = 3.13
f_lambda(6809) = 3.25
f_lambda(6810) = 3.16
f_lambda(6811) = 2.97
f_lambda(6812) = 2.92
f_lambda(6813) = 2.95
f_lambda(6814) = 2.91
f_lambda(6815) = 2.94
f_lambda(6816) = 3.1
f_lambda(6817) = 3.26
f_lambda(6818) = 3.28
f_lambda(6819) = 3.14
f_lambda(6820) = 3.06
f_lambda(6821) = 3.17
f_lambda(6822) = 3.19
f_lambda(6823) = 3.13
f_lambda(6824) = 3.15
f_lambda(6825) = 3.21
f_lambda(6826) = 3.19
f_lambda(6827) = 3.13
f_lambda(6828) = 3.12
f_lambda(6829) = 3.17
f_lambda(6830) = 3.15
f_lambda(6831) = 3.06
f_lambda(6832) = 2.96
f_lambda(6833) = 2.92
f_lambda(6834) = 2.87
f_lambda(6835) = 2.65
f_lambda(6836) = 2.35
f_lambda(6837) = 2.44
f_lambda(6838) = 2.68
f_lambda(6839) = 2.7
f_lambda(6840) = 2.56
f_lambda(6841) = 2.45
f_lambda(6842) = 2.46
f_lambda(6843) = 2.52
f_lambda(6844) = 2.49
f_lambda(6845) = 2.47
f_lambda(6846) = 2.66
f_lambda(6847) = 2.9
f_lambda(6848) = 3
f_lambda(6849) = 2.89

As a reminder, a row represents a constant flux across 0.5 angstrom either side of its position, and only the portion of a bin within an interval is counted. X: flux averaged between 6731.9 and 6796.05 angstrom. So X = 3.19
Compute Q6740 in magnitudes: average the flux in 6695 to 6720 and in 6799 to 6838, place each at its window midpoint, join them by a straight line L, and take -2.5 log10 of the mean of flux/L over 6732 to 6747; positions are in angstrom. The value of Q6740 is 0.025 mag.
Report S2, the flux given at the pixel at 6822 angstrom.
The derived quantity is 3.19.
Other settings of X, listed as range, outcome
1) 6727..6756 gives 3.12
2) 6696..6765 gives 3.16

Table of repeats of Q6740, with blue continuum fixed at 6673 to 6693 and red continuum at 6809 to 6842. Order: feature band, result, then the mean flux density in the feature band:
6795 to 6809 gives -0.08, 3.23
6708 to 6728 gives -0.03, 3.22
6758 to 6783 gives -0.09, 3.3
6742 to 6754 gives 0.04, 2.96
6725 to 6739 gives -0.05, 3.26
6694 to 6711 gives 0.01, 3.11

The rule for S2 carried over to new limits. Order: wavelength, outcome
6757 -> 3.37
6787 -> 3.1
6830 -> 3.15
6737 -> 3.24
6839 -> 2.7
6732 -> 3.2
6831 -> 3.06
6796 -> 3.16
